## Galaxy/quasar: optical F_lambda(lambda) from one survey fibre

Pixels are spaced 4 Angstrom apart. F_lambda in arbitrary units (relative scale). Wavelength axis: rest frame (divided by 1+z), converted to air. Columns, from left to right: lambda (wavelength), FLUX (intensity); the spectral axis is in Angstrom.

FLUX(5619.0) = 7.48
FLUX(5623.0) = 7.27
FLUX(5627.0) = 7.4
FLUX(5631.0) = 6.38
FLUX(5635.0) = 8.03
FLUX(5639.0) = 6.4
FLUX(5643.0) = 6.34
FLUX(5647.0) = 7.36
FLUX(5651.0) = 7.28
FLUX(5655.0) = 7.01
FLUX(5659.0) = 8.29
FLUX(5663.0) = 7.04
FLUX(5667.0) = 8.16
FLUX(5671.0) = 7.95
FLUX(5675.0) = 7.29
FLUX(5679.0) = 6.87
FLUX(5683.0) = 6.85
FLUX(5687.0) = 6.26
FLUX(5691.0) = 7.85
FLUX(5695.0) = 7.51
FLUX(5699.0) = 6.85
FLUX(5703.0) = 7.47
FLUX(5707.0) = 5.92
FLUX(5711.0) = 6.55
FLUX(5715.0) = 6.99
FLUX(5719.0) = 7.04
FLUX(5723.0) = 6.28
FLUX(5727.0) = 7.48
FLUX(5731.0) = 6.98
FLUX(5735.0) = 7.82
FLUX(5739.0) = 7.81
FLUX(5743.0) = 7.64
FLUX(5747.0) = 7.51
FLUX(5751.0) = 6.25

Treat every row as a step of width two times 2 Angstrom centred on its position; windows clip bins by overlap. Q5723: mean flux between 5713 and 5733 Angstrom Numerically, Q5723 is 6.95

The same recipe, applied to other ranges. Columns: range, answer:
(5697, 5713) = 6.7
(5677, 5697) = 7.07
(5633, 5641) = 7.21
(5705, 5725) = 6.56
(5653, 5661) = 7.65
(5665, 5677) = 7.8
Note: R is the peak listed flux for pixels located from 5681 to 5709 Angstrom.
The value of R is 7.85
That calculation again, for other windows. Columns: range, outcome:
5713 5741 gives 7.82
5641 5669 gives 8.29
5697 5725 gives 7.47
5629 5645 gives 8.03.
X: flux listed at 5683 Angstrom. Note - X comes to 6.85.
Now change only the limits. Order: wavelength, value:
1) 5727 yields 7.48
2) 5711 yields 6.55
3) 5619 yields 7.48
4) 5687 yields 6.26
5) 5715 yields 6.99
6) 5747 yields 7.51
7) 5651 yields 7.28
